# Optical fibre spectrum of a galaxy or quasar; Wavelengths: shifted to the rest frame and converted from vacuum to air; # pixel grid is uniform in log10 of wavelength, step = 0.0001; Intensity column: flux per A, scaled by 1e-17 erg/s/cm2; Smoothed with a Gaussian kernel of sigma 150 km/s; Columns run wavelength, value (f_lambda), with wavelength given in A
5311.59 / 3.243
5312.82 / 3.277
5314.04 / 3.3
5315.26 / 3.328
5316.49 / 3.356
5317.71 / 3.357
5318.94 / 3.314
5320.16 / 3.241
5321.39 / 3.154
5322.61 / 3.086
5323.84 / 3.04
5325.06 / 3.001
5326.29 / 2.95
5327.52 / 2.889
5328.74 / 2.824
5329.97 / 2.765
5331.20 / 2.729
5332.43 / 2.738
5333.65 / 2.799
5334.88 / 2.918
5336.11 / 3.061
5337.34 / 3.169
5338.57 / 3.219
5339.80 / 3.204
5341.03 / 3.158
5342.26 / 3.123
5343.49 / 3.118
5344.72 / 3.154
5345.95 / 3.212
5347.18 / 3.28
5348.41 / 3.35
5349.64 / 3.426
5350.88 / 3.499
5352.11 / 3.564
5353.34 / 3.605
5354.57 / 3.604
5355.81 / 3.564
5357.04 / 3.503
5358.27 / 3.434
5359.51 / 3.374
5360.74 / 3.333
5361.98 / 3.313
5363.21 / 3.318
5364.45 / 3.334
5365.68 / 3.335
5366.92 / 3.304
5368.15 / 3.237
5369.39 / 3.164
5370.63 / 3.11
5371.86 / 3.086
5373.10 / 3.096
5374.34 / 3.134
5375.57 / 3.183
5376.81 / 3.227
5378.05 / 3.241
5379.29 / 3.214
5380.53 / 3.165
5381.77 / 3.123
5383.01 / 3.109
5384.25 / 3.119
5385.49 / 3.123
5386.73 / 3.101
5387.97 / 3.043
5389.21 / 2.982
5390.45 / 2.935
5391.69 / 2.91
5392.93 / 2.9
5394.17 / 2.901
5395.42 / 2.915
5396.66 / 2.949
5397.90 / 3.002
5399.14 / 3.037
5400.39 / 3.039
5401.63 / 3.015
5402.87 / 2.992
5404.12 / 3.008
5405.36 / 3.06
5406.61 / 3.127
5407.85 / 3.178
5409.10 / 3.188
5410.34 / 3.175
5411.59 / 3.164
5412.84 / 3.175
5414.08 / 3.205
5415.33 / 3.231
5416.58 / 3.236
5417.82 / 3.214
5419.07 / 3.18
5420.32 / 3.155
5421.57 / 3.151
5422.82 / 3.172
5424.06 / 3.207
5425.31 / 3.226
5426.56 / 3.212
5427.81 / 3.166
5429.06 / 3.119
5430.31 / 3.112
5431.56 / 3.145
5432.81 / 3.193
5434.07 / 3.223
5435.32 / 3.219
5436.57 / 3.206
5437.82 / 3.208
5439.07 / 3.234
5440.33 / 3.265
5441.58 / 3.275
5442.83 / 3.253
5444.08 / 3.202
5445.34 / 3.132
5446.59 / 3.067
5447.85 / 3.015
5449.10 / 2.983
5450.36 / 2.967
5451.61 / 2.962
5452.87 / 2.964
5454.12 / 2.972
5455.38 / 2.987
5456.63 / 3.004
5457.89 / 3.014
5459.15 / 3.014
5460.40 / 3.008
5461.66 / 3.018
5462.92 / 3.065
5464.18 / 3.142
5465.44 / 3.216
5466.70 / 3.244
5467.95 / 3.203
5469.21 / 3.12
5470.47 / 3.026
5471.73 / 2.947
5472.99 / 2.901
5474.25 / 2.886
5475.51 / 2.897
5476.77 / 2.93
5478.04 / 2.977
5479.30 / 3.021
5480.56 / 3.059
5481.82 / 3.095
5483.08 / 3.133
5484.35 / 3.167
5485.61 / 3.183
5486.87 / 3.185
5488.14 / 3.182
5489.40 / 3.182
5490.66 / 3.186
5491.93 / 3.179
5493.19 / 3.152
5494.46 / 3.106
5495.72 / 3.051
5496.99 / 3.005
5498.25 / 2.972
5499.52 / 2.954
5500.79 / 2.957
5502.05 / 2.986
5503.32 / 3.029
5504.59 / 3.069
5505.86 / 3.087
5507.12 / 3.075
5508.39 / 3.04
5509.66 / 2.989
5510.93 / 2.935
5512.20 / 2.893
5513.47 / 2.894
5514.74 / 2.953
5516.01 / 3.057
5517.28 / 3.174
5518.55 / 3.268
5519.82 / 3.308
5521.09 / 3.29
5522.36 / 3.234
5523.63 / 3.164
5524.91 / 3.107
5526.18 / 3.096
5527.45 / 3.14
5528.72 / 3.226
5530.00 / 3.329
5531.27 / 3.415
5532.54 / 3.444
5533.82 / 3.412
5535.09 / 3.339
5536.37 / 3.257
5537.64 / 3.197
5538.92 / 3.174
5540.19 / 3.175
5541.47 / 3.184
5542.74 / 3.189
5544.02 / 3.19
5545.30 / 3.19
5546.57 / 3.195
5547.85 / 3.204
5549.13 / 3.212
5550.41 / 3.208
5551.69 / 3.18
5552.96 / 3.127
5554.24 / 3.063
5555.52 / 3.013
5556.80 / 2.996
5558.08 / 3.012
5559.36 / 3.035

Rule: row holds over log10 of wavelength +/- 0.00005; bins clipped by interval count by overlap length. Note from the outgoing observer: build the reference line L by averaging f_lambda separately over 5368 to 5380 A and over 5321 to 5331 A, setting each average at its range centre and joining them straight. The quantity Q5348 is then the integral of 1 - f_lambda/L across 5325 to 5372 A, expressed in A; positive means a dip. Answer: -2.3 A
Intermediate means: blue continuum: 2.95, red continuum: 3.17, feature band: 3.2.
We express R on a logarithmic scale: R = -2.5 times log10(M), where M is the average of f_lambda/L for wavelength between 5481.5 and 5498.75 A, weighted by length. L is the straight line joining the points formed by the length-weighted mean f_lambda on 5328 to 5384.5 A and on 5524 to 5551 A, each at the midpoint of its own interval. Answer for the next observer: 0.03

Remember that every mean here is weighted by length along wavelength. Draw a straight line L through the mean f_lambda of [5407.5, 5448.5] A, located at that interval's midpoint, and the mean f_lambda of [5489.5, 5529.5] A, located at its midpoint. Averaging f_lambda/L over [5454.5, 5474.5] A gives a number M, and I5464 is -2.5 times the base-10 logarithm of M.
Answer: 0.03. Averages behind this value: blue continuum 3.18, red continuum 3.09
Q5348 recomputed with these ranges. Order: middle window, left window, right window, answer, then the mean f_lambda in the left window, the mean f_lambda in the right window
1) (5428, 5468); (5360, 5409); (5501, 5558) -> 0.2 A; 3.11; 3.15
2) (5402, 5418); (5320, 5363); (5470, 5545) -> 0.0 A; 3.18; 3.11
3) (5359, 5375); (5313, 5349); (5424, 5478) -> -0.7 A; 3.1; 3.09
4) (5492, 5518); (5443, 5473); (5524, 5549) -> 1.1 A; 3.06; 3.23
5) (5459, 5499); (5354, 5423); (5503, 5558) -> 1.0 A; 3.16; 3.16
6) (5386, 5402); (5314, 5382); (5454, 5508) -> 0.9 A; 3.2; 3.06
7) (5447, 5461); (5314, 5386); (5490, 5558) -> 0.8 A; 3.2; 3.14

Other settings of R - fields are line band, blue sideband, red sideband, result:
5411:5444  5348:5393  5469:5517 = -0.02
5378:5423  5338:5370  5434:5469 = 0.05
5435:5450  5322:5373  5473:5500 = -0.02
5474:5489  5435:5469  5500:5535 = 0.02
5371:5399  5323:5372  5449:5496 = 0.03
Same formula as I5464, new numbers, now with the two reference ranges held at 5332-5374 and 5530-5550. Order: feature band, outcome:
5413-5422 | 0.02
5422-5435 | 0.03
